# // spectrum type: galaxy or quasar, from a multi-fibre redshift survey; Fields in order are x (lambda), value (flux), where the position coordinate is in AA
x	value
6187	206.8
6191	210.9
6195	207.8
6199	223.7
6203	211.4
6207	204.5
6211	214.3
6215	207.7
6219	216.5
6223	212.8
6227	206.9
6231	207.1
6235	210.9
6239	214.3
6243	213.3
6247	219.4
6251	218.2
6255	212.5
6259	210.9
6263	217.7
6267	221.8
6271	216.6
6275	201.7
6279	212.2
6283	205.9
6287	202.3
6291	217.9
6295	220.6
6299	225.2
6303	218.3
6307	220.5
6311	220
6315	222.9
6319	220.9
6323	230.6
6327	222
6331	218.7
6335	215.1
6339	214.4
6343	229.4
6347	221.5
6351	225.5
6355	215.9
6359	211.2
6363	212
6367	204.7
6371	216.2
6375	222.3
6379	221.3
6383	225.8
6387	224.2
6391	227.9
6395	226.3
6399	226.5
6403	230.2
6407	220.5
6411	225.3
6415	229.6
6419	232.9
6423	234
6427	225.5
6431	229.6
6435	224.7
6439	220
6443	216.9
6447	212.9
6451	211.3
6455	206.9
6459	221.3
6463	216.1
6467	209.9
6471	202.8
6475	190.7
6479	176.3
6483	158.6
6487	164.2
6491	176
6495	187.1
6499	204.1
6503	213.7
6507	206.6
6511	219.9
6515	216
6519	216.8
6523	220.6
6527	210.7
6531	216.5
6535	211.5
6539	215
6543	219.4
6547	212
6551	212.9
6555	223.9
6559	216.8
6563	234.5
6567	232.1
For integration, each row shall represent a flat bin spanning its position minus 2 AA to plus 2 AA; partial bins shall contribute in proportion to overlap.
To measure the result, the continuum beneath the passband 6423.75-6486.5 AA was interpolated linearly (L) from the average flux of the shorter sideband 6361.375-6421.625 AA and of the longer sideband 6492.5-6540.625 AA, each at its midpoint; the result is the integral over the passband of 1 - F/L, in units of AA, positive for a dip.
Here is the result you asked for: 2.75 AA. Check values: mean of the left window 223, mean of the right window 211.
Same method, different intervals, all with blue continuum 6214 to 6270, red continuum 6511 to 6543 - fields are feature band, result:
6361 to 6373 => 0.2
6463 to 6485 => 2.6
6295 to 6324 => -1.1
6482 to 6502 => 3.2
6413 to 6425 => -1.0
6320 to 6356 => -1.2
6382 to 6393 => -0.6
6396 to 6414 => -0.9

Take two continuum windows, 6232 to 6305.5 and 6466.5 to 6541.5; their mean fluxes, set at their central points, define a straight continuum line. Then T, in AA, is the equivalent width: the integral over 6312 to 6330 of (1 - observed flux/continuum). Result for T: -1.0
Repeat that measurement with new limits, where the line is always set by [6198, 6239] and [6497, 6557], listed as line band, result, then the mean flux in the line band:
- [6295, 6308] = -0.6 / 221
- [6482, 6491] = 2.1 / 165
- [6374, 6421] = -2.8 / 226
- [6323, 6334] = -0.5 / 222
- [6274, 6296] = 0.2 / 210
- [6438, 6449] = -0.1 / 216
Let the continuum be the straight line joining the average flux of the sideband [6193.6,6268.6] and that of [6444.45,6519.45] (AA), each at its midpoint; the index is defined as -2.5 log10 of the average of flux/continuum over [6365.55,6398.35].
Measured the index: -0.08 mag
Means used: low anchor 213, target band 222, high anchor 200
